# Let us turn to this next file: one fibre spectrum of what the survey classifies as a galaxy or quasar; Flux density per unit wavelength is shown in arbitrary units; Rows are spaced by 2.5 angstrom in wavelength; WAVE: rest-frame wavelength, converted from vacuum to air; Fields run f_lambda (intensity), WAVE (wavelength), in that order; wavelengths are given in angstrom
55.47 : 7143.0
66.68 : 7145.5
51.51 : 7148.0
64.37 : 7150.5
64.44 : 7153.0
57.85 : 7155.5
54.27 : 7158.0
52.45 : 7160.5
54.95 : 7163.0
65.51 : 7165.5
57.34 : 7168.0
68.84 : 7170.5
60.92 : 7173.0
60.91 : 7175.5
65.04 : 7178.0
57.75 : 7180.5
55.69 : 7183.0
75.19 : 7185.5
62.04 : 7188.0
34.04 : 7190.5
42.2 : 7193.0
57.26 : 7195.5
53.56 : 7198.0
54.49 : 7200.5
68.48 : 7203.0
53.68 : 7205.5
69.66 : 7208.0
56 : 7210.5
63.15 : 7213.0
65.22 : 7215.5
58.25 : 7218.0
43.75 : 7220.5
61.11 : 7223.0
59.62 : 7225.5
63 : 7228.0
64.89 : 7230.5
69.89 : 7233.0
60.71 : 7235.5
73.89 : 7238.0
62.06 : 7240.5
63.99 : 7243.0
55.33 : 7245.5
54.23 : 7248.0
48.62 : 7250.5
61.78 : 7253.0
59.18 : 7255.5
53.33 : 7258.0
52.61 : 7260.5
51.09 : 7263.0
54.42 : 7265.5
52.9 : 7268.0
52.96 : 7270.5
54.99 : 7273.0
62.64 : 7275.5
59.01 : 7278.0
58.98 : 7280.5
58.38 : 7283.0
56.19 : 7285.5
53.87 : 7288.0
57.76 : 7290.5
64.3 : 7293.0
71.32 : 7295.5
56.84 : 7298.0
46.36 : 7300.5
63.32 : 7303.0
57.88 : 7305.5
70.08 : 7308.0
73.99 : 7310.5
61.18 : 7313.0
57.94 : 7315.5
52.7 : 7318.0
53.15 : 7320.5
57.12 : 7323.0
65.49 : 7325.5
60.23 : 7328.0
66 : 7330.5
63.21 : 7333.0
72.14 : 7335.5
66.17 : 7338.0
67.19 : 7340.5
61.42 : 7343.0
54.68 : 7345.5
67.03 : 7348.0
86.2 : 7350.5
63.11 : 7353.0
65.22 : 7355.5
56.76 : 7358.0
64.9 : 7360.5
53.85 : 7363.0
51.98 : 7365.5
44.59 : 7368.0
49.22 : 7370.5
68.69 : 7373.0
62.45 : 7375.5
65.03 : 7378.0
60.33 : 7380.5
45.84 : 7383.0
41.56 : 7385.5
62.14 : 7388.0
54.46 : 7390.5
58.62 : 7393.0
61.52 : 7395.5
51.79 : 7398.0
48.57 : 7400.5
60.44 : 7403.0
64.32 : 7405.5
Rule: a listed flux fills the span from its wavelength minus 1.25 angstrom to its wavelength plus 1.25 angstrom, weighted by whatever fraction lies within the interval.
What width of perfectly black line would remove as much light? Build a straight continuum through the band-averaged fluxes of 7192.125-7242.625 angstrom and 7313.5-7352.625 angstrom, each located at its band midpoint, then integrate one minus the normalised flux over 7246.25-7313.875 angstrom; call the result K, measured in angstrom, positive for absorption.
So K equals 4.3 angstrom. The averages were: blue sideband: 60.2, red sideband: 63.3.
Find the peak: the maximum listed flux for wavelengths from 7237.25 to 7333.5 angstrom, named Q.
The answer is 73.99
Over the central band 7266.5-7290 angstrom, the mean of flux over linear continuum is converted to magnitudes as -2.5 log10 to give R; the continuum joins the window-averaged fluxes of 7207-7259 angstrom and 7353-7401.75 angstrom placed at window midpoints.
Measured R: 0.05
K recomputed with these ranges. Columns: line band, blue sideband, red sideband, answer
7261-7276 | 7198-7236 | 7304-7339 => 1.8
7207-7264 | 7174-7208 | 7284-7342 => -0.7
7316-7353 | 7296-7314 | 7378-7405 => -2.6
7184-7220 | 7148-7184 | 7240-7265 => 0.2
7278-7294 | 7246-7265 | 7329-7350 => 0.1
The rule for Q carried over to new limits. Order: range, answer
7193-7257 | 73.89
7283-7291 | 58.38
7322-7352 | 86.2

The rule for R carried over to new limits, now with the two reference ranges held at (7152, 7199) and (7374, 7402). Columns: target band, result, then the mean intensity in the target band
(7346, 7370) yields -0.09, 60.9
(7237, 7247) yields -0.11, 63.3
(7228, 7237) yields -0.14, 65.1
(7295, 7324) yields -0.06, 59.9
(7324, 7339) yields -0.16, 65.4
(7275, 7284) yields -0.05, 59.6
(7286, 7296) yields -0.07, 60.7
